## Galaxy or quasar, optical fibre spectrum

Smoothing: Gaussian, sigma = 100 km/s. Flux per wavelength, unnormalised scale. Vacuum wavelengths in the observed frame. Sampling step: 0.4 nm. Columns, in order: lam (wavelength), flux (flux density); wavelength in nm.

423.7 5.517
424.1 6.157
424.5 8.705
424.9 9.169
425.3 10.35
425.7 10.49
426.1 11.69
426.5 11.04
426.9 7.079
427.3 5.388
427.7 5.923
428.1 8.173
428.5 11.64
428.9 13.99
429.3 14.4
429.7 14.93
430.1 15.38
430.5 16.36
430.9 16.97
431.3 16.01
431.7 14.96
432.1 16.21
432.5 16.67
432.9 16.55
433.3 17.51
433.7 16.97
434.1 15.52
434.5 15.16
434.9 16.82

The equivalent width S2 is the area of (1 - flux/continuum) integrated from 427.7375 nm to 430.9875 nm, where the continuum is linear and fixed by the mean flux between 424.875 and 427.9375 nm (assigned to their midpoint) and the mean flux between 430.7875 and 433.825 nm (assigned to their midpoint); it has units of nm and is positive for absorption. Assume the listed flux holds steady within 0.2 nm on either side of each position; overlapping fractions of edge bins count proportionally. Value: -0.16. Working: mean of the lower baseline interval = 8.87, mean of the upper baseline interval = 16.5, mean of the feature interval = 13.5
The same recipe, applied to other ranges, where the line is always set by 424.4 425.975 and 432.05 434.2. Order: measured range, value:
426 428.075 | 0.59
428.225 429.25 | 0.02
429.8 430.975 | -0.14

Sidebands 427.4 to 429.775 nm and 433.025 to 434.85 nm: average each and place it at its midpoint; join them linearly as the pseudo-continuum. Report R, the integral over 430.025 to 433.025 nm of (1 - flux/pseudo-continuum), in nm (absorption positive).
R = -0.483 nm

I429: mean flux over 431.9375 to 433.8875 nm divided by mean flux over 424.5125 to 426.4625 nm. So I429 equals 1.63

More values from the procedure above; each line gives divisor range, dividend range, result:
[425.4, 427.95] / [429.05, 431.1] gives 1.80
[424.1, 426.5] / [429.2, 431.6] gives 1.60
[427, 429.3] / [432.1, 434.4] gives 1.76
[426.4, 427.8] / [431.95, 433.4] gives 2.32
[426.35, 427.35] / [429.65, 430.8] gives 1.96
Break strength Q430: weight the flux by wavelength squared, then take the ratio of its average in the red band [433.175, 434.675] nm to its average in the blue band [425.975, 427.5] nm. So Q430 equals 1.9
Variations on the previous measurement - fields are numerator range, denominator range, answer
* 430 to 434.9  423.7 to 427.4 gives 1.90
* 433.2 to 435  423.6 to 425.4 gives 2.13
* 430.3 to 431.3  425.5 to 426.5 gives 1.53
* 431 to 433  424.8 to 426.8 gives 1.59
